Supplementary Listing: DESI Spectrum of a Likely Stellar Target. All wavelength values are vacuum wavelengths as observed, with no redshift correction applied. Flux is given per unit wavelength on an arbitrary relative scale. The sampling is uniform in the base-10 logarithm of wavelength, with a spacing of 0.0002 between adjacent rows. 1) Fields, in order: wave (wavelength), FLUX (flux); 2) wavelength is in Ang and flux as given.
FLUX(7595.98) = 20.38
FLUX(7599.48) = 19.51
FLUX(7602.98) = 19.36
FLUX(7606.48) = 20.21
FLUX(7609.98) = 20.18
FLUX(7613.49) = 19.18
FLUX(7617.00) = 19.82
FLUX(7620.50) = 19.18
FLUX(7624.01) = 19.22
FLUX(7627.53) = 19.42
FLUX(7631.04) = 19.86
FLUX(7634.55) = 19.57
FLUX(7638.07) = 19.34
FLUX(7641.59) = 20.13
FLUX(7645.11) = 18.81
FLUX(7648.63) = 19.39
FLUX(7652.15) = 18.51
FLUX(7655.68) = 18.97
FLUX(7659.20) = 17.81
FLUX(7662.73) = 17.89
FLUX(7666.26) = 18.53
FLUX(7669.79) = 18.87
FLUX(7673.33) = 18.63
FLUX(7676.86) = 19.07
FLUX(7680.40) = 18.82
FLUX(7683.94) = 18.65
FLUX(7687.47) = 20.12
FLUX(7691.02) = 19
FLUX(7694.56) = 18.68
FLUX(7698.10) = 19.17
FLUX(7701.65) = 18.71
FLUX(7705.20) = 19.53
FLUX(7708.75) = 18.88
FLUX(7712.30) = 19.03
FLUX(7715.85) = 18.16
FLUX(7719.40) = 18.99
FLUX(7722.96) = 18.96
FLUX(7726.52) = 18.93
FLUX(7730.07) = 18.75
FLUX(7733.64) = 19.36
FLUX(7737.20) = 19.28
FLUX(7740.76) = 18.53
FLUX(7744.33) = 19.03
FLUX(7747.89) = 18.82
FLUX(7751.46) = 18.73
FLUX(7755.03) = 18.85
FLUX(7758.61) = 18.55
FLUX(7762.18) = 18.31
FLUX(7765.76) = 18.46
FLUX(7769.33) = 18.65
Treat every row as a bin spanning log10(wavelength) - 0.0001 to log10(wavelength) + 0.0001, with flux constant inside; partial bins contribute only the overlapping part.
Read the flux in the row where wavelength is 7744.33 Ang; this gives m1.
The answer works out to 19.03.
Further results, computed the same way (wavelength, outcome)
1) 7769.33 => 18.65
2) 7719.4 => 18.99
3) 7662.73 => 17.89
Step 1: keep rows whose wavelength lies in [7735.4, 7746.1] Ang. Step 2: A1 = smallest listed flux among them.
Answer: 18.53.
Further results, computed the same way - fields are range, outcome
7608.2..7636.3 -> 19.18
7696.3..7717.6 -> 18.16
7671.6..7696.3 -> 18.63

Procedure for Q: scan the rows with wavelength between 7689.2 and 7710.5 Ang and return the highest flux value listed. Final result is 19.53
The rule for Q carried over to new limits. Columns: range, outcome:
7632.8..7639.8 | 19.57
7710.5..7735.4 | 19.36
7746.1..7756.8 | 18.85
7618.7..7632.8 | 19.86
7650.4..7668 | 18.97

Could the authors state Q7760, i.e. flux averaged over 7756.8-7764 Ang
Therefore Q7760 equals 18.4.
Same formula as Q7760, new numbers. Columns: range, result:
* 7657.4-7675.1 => 18.4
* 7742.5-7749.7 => 18.9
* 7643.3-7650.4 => 19.1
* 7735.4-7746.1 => 19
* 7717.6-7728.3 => 19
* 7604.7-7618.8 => 19.9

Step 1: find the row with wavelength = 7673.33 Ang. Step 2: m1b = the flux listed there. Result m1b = 18.63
